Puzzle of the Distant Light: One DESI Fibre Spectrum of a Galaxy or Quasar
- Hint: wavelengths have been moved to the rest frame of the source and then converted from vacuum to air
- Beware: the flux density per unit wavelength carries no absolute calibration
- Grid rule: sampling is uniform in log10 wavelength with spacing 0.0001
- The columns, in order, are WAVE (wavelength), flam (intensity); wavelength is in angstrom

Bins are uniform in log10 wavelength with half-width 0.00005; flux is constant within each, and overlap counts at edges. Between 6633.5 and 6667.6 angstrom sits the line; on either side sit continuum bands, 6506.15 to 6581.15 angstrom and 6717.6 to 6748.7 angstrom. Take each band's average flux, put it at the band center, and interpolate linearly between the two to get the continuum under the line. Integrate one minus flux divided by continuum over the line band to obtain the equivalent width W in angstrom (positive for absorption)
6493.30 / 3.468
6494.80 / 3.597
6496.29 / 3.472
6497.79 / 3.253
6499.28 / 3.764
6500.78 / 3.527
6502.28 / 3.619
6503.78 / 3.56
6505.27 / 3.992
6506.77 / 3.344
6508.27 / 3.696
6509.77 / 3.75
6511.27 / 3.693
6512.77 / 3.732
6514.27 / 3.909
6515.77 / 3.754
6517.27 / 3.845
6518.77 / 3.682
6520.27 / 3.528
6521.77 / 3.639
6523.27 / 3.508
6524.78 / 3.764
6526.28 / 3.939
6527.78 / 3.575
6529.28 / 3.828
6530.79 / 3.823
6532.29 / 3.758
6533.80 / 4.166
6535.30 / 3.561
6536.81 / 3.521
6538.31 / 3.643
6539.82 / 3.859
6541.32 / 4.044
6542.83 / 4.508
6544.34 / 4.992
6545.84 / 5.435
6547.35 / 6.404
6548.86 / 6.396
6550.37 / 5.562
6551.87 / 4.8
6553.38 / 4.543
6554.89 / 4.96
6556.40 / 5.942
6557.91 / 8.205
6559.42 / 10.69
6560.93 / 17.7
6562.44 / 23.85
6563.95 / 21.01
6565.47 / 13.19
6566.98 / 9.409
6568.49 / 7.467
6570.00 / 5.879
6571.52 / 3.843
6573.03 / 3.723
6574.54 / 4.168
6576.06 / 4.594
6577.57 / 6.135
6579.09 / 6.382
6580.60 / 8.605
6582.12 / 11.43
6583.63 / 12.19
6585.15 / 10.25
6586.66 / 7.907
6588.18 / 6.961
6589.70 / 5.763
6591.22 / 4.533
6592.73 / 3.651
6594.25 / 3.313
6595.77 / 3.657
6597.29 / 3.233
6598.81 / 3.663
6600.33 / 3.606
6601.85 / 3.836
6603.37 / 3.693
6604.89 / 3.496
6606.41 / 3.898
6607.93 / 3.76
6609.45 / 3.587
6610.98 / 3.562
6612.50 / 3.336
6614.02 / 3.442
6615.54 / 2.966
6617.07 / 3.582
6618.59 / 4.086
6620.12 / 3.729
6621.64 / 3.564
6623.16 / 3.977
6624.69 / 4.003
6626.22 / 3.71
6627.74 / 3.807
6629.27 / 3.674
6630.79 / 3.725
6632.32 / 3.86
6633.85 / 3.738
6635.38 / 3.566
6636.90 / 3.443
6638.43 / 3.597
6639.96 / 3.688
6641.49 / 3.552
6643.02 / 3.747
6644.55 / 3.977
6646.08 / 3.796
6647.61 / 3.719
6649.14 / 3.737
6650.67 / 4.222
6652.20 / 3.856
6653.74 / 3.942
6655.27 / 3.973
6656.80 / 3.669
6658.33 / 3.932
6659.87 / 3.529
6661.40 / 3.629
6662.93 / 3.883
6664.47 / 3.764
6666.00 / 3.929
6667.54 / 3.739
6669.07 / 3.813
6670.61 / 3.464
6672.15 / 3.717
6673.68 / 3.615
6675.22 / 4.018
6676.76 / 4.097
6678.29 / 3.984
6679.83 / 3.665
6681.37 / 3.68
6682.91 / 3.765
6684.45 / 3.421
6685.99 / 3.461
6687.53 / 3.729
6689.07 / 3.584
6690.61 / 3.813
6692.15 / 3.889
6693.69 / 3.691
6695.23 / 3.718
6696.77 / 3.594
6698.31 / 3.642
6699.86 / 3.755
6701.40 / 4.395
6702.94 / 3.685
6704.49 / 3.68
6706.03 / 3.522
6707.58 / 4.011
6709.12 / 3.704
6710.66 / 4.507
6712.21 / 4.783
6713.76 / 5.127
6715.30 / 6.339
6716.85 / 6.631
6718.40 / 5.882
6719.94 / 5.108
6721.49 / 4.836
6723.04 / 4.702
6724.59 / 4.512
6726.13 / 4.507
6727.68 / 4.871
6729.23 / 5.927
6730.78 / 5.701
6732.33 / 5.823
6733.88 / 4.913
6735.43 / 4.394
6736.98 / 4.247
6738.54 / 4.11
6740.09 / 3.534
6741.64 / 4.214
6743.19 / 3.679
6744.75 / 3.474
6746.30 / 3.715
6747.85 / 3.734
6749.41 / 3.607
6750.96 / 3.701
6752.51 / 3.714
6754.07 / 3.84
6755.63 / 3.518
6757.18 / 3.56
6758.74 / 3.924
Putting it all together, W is 9.3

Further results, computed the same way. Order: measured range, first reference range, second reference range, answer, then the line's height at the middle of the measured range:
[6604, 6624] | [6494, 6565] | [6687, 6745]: 5.5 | 4.98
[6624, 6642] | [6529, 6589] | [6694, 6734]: 7.0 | 6.05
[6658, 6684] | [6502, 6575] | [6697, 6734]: 6.5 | 5.02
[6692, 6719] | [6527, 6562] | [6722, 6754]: 1.2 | 4.58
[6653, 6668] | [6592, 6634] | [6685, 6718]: 0.5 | 3.93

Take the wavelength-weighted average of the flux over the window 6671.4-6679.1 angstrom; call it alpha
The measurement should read 3.89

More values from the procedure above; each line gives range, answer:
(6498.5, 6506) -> 3.69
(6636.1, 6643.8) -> 3.61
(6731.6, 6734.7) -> 5.35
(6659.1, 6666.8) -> 3.75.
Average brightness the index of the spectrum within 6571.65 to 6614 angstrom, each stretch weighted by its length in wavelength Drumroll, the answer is 5.24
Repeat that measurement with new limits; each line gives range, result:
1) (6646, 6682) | 3.81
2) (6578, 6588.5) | 9.1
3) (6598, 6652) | 3.7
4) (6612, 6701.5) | 3.74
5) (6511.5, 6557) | 4.28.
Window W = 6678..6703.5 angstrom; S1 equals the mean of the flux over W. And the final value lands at 3.73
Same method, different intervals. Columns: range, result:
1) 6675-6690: 3.73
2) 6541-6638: 5.94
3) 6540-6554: 5.14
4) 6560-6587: 9.91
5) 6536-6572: 7.94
